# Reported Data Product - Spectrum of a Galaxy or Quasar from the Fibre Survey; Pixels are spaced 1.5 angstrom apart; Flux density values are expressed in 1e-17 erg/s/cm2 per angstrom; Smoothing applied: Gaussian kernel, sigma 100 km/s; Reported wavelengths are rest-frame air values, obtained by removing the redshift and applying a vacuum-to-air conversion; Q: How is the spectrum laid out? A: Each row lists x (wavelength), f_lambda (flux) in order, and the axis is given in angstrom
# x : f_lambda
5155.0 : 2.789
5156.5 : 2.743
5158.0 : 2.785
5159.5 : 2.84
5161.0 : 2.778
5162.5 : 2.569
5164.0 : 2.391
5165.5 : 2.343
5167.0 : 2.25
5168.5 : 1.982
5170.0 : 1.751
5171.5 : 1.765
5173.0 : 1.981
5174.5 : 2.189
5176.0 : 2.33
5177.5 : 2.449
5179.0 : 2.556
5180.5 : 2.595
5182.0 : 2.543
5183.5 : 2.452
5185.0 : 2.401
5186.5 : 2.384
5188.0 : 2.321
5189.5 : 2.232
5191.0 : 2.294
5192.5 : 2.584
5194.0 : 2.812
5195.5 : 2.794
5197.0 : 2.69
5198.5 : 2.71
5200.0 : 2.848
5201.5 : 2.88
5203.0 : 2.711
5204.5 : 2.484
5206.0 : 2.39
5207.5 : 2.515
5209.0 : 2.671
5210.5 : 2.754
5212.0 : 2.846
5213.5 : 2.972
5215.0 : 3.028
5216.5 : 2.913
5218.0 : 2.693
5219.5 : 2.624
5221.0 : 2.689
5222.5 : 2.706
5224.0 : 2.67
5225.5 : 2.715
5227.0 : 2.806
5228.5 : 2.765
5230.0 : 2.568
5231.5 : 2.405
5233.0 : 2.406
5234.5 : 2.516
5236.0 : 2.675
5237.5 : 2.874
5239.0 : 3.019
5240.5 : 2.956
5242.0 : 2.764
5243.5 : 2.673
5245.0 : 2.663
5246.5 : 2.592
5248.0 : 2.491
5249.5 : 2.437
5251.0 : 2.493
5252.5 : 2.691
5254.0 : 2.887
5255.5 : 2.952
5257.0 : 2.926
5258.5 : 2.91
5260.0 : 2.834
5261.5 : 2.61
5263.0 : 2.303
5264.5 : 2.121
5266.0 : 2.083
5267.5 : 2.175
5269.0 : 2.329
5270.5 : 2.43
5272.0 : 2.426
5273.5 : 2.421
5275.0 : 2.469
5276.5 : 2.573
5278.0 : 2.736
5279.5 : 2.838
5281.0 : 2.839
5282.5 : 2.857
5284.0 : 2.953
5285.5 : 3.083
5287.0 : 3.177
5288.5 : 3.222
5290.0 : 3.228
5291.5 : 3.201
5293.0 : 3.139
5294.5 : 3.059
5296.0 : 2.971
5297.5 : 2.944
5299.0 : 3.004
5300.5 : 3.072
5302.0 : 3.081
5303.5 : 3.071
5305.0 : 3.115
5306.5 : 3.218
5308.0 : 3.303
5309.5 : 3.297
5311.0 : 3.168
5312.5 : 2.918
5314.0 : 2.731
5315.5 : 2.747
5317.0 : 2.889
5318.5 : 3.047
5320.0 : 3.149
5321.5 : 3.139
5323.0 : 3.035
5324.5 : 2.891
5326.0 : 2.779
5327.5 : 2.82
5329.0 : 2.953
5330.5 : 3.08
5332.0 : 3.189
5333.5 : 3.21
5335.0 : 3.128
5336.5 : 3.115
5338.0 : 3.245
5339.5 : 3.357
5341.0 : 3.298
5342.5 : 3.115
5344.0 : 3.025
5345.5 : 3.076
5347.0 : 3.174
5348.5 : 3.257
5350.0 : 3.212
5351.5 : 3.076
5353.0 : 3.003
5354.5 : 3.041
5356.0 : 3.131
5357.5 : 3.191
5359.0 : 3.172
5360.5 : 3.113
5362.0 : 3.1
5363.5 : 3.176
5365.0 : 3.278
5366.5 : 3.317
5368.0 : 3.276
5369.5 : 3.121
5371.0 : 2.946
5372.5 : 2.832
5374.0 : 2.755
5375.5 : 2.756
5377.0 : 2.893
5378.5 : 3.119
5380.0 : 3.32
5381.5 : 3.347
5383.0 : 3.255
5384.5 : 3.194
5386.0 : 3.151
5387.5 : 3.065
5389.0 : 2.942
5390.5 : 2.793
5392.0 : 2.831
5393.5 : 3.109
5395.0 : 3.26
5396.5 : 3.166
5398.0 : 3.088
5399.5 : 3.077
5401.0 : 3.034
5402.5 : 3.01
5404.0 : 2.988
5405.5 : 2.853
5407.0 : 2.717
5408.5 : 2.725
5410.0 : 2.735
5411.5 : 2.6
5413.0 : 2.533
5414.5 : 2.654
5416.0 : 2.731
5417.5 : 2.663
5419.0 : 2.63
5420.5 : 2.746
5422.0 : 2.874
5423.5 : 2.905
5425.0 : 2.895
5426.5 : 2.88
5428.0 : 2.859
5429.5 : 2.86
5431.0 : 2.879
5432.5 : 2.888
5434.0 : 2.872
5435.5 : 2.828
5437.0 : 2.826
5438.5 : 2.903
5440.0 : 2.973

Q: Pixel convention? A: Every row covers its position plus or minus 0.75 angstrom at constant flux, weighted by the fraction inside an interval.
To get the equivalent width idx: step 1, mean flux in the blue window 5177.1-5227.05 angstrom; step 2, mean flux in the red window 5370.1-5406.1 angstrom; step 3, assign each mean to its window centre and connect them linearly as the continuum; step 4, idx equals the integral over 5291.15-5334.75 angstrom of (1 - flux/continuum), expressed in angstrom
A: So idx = -2.6 angstrom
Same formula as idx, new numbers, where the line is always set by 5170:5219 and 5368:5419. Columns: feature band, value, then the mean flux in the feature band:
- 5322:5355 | -3.0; 3.1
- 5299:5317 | -1.8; 3.06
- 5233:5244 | -0.5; 2.76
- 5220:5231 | -0.4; 2.69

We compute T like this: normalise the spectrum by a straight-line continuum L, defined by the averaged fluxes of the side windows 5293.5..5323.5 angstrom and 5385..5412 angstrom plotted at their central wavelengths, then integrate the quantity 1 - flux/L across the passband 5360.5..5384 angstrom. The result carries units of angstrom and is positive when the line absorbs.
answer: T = -0.92 angstrom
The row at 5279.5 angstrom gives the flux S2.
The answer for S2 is 2.838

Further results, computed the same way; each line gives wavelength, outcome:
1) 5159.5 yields 2.84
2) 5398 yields 3.088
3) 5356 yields 3.131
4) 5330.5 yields 3.08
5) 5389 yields 2.942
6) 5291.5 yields 3.201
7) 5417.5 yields 2.663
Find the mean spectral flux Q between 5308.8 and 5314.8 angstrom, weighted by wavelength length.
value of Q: 3.02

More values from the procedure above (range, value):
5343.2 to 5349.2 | 3.13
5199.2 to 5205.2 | 2.73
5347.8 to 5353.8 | 3.14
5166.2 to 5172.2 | 1.94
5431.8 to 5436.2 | 2.86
